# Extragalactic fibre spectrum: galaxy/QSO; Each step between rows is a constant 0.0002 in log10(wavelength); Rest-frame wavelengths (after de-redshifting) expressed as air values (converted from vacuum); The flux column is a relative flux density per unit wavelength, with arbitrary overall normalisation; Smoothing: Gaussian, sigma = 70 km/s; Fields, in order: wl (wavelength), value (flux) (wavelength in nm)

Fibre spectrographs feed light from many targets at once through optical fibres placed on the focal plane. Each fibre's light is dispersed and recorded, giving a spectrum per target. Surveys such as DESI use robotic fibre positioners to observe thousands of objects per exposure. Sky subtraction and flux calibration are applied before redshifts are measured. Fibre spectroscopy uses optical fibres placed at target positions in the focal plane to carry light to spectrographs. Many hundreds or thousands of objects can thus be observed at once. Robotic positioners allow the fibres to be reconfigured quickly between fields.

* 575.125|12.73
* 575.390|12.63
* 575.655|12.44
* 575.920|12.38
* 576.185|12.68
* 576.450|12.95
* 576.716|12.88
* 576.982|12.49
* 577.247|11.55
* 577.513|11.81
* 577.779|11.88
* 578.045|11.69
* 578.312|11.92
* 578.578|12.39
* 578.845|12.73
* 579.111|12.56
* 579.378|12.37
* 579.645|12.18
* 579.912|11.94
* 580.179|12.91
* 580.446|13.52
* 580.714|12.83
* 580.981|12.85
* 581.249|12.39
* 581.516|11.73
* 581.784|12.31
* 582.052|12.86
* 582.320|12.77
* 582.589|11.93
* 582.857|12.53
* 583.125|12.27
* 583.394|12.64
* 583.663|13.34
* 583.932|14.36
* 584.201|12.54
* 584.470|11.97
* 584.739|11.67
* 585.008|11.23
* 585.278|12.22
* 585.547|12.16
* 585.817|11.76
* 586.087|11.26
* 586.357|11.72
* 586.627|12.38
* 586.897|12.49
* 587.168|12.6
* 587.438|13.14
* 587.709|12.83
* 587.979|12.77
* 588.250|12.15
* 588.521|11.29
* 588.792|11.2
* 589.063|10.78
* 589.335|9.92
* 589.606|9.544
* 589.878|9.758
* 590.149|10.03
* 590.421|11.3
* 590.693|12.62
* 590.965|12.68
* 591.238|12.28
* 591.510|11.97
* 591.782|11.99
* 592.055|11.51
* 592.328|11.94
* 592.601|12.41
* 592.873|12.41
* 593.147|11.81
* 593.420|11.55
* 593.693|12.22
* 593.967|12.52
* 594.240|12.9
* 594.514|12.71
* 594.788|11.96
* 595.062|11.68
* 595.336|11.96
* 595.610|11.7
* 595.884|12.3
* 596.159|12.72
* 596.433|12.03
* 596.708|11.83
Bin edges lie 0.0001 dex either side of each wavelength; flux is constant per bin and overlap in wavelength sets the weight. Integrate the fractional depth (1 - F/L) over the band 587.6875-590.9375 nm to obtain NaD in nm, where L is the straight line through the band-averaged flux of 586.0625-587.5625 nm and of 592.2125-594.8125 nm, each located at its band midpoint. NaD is 0.299 nm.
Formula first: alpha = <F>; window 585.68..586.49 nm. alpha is 11.6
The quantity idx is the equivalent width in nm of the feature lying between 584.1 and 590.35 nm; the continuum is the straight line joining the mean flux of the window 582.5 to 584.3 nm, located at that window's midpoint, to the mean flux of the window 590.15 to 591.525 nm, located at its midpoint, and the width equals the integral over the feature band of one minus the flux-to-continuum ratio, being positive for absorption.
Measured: 0.393 nm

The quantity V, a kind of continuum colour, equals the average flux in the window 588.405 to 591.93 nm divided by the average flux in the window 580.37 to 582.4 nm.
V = 0.89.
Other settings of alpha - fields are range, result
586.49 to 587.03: 12.4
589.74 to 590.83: 10.9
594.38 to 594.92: 12.3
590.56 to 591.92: 12.3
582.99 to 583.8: 12.7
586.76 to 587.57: 12.7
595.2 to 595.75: 11.8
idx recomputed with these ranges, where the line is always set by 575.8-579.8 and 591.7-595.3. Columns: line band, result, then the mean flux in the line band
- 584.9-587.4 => 0.03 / 12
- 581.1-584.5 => -0.10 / 12.6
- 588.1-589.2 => 0.07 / 11.4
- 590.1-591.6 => 0.03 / 11.9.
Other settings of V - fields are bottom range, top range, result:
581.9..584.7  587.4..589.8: 0.90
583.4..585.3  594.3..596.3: 0.97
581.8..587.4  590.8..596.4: 0.98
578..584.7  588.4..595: 0.93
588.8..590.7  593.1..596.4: 1.16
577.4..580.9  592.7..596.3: 0.99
